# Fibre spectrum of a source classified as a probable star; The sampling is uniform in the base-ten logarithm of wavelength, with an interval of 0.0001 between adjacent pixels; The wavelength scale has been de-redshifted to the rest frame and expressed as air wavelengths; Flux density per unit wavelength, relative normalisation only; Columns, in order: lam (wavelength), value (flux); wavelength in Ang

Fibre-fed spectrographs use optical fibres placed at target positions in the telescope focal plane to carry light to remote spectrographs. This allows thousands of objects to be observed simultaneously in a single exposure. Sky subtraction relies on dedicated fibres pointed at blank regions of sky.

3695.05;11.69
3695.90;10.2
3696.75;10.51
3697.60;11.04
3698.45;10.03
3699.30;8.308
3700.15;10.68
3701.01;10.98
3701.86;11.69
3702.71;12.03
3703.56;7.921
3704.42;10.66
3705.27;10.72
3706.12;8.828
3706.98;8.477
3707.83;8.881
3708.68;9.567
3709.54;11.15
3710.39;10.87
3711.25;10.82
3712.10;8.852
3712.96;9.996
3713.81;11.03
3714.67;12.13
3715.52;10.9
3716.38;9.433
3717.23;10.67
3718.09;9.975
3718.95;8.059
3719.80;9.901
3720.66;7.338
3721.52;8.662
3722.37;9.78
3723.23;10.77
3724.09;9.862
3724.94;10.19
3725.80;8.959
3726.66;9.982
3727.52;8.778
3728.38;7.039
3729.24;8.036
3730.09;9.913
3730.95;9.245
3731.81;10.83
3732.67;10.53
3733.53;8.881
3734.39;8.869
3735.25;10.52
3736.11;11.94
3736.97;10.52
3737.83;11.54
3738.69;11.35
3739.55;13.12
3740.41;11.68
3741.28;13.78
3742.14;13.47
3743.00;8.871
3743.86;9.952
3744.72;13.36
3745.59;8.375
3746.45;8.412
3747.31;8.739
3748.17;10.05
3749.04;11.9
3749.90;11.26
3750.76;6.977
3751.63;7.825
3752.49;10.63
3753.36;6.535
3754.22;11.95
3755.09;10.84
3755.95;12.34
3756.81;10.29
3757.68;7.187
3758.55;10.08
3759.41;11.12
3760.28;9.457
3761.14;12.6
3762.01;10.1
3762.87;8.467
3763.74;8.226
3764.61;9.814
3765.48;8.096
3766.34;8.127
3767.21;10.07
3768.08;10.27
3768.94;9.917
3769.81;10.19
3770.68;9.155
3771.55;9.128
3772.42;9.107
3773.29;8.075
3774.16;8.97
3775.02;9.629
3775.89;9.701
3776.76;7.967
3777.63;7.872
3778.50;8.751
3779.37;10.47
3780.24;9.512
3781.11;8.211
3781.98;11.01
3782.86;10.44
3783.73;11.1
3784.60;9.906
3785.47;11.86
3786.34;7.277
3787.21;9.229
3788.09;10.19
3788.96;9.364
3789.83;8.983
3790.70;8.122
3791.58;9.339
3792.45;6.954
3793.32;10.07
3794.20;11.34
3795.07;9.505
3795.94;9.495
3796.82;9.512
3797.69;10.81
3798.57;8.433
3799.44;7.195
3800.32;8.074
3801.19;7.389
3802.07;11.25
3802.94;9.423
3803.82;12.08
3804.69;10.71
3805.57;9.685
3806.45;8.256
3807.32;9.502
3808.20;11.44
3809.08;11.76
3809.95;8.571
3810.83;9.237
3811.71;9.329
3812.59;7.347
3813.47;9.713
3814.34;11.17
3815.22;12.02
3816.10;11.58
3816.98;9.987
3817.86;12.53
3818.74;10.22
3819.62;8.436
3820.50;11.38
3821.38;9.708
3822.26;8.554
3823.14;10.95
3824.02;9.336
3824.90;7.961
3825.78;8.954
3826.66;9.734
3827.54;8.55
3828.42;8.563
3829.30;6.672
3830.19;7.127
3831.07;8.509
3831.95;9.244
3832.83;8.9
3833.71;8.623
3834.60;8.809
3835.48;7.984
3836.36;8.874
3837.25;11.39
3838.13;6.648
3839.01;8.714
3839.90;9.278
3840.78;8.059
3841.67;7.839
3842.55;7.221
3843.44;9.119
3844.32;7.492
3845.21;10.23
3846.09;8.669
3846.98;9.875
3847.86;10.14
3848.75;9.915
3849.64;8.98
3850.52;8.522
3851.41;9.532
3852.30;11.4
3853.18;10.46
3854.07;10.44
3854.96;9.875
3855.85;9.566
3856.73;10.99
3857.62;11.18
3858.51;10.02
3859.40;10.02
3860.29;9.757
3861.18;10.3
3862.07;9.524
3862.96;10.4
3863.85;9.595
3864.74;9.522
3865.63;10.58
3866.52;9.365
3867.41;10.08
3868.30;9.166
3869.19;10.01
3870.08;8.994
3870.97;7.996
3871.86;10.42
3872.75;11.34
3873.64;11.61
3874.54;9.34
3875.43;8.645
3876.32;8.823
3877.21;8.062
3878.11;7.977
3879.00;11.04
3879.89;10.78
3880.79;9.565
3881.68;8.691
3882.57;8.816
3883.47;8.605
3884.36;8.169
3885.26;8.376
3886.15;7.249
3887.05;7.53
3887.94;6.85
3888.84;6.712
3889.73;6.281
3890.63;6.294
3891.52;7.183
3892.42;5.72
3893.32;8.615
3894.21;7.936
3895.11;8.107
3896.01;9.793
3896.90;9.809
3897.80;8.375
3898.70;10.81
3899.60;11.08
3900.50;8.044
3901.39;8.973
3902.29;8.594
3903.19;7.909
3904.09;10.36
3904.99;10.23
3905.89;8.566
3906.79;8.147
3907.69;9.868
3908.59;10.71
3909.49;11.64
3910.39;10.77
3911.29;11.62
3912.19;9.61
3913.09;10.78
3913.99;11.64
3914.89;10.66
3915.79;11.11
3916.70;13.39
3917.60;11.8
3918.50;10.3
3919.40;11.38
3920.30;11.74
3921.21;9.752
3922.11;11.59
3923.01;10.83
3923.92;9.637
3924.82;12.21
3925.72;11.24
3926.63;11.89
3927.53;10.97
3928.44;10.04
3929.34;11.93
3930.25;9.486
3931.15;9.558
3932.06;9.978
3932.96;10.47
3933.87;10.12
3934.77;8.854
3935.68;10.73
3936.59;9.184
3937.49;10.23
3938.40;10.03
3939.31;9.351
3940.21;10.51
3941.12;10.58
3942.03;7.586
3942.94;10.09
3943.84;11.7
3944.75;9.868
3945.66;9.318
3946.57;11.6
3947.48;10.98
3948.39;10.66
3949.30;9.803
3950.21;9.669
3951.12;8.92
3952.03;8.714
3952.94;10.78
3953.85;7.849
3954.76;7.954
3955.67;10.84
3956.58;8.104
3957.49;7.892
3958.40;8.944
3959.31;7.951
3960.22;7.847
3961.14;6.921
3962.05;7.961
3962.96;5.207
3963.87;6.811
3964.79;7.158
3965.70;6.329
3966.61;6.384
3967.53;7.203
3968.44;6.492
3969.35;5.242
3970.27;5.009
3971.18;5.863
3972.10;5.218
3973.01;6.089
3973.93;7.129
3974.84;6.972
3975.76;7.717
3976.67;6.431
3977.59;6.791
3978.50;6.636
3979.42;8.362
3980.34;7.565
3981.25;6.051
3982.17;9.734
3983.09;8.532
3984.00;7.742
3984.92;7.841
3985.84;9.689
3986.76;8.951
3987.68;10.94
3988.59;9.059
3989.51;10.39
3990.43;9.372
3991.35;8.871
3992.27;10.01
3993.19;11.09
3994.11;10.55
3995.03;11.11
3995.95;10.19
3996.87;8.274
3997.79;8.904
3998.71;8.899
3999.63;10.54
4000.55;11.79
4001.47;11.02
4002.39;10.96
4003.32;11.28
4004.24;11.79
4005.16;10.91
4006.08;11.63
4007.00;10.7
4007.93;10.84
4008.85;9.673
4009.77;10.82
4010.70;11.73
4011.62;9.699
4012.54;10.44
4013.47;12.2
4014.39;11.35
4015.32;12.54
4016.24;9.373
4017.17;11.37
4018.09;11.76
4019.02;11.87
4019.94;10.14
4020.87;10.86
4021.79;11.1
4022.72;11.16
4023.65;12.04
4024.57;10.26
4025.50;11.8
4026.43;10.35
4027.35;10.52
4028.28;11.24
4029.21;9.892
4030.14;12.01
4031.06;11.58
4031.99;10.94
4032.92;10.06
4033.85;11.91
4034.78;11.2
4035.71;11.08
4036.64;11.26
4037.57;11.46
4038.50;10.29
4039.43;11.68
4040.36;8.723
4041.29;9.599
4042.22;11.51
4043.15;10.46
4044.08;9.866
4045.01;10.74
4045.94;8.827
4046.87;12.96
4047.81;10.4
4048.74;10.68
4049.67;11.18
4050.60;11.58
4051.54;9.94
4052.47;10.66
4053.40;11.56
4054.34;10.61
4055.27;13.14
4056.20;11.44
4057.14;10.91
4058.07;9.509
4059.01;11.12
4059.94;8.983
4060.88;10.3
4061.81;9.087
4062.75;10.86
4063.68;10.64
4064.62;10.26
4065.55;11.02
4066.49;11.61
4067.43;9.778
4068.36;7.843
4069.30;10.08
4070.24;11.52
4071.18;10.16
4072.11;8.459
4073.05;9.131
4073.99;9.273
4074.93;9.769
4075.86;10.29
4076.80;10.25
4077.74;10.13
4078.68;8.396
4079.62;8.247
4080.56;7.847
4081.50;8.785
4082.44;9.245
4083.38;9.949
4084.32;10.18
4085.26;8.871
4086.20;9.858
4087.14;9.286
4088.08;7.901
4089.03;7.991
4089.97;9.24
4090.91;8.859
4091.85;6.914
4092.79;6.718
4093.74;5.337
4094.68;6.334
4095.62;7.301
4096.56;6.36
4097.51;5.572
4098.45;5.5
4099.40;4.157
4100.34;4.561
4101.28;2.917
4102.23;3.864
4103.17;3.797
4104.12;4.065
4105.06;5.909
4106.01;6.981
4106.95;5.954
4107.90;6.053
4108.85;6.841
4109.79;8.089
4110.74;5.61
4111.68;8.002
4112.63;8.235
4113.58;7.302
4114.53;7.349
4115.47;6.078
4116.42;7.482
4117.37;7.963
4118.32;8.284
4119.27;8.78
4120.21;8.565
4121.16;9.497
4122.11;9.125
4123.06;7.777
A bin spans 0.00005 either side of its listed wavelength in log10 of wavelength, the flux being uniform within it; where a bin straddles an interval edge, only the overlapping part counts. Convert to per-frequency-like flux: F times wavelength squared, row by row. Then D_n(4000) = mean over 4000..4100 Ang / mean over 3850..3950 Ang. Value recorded 1.11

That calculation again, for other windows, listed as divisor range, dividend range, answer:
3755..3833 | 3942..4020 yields 1.05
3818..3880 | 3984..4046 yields 1.23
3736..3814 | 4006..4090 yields 1.23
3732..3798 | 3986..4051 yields 1.24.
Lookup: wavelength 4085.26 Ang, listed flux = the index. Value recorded 8.871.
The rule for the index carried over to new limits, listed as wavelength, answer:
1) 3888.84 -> 6.712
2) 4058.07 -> 9.509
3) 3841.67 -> 7.839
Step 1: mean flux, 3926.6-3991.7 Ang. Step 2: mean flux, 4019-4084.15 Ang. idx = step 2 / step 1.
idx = 1.21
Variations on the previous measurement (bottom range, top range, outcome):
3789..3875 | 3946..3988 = 0.83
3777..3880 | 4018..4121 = 0.97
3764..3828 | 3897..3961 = 1.05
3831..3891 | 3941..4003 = 0.94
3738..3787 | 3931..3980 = 0.85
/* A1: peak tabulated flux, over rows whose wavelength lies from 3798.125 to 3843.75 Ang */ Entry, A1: 12.53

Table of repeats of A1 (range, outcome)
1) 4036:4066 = 13.14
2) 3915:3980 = 13.39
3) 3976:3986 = 9.734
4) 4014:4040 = 12.54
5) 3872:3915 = 11.64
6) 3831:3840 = 11.39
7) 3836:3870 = 11.4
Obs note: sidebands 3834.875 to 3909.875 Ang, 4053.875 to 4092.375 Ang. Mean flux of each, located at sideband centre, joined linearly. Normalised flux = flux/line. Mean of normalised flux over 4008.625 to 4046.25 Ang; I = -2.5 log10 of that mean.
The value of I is -0.139 mag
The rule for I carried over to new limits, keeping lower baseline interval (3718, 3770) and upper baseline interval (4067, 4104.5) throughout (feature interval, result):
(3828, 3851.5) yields 0.08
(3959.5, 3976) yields 0.30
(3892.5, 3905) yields -0.01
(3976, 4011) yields -0.14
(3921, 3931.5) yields -0.22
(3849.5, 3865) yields -0.09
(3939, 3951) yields -0.16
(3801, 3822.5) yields -0.06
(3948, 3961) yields -0.03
